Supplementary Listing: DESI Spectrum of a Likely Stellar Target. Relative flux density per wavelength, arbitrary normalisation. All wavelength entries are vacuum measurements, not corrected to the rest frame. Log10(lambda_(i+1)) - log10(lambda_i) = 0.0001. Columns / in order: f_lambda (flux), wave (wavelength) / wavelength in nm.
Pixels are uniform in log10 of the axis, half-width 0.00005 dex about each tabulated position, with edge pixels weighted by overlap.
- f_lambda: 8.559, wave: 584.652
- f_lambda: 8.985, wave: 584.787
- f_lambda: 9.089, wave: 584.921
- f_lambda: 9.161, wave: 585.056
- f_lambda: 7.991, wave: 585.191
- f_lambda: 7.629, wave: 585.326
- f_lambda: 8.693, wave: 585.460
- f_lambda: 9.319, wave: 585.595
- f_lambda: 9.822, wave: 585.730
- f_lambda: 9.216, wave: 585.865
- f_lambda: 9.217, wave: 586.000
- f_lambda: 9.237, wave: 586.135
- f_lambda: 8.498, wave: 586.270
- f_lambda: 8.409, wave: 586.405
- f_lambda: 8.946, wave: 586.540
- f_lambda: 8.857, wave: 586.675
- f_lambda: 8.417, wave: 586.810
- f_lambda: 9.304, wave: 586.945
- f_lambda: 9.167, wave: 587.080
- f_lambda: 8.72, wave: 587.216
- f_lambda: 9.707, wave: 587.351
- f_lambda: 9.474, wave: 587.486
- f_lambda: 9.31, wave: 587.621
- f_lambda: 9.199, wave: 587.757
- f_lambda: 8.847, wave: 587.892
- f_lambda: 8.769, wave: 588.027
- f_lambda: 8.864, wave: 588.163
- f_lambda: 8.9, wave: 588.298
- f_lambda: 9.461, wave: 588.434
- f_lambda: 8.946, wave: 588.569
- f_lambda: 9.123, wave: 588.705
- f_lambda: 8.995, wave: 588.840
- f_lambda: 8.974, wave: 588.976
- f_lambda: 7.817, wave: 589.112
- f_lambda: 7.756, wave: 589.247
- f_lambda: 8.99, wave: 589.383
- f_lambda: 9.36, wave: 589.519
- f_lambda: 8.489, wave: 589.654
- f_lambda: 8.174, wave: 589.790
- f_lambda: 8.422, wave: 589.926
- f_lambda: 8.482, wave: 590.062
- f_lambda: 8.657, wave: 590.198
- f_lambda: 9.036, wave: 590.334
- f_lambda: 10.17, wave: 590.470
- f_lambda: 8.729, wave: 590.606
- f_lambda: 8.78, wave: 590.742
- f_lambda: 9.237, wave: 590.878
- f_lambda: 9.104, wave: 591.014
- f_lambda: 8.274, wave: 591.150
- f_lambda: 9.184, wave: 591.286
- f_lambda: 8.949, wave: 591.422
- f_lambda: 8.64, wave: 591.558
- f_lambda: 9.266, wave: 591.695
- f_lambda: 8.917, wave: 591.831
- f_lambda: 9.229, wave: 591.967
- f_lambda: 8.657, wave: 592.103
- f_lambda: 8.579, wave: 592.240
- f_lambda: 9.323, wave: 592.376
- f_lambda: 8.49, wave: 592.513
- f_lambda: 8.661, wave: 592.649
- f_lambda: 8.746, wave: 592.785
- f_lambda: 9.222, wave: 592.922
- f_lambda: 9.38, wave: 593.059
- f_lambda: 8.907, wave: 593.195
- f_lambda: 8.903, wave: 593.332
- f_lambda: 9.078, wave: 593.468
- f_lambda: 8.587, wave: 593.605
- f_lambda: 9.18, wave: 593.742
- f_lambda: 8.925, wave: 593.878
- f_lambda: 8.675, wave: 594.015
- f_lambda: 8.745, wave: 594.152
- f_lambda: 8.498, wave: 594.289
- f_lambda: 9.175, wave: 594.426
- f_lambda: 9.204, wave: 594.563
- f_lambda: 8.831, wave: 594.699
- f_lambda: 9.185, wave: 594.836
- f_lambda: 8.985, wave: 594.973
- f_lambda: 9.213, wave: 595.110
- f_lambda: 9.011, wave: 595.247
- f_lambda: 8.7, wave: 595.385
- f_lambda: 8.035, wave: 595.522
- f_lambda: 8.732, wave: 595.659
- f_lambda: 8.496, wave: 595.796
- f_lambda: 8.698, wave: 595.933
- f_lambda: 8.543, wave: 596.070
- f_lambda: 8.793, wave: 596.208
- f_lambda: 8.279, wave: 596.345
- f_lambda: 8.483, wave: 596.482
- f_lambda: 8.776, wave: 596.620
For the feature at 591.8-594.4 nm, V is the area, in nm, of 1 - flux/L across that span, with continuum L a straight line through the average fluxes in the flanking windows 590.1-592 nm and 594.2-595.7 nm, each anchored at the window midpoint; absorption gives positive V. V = 0.01 nm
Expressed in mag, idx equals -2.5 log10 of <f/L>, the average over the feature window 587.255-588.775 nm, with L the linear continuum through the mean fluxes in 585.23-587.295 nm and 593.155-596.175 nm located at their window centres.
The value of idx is -0.03 mag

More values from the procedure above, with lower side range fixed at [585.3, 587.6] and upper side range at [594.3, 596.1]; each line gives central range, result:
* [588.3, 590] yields 0.03 mag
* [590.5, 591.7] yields 0.00 mag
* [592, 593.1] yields 0.00 mag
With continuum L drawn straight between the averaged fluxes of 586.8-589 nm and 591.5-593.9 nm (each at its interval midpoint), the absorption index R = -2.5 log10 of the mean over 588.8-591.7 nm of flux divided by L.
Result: 0.03 mag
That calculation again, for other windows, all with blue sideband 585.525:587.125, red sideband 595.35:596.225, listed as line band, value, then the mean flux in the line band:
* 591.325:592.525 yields -0.02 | 8.92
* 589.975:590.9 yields -0.02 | 8.99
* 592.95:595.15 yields -0.04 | 8.97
